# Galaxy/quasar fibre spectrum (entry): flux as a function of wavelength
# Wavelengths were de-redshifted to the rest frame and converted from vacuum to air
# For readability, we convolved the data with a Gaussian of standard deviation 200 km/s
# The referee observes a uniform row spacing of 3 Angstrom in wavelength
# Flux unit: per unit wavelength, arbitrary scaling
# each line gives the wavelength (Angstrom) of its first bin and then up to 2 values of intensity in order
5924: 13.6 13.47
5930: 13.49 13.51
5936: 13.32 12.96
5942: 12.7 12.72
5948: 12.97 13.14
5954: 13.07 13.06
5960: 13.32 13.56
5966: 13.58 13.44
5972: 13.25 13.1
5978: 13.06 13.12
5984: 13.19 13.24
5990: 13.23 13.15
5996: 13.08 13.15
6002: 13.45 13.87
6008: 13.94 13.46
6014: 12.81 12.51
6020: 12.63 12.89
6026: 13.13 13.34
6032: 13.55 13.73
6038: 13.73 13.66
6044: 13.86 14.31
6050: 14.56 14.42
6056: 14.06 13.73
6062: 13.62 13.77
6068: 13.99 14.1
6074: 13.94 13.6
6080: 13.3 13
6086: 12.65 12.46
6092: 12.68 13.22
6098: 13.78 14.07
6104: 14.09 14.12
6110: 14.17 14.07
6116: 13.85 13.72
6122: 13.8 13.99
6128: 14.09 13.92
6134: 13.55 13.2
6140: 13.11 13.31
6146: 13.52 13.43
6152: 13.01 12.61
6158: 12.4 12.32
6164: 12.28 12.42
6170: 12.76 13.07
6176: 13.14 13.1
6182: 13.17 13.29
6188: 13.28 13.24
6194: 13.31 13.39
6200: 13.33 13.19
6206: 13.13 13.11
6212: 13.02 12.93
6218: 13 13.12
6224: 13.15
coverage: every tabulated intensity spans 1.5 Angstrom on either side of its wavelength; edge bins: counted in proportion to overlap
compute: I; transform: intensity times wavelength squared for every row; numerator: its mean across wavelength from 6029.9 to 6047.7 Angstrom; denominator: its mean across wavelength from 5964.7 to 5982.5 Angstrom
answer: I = 1.06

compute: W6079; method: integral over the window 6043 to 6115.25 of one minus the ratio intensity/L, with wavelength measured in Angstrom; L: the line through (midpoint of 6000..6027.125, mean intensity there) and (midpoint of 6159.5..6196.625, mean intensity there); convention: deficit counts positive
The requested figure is -3.5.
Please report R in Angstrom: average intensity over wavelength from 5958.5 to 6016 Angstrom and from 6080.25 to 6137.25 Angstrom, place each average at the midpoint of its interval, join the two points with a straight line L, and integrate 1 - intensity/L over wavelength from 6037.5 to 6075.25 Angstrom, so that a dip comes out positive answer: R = -1.43 Angstrom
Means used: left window 13.3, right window 13.6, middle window 14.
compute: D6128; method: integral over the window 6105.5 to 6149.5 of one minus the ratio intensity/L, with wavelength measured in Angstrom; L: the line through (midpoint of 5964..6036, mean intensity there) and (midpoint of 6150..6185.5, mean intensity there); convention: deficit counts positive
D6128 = -2.8 Angstrom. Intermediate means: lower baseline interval 13.2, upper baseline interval 12.8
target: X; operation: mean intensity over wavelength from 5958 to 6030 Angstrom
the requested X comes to 13.2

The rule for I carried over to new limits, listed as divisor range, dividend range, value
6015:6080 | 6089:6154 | 1.02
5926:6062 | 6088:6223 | 1.05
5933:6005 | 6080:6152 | 1.08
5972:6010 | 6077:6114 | 1.05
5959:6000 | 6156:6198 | 1.04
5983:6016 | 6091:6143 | 1.07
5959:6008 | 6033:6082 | 1.07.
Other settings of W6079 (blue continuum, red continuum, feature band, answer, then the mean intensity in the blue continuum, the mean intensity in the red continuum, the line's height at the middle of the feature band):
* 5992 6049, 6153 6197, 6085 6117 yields -1.05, 13.4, 12.9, 13.1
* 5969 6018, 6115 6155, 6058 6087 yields -0.38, 13.2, 13.5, 13.4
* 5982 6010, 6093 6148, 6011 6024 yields 0.62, 13.4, 13.7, 13.4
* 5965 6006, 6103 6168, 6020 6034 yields 0.13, 13.3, 13.4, 13.3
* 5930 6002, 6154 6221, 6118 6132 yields -0.93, 13.2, 13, 13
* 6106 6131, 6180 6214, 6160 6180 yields 1.11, 14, 13.2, 13.5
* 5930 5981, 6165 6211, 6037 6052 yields -1.02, 13.2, 13.1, 13.2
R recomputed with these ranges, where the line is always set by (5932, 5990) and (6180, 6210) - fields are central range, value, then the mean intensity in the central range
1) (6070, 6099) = -0.1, 13.2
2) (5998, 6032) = -0.1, 13.2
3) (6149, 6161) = 0.5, 12.7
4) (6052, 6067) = -0.8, 13.9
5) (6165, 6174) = 0.4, 12.7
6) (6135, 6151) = -0.1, 13.3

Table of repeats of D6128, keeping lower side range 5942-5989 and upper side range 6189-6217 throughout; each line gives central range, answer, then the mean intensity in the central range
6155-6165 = 0.61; 12.4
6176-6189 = -0.02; 13.2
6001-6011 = -0.42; 13.7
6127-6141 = -0.42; 13.6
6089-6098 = 0.12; 13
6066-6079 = -0.69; 13.9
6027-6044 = -0.56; 13.6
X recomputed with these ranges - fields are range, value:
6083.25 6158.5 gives 13.5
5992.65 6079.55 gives 13.6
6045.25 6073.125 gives 14.1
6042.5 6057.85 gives 14.2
